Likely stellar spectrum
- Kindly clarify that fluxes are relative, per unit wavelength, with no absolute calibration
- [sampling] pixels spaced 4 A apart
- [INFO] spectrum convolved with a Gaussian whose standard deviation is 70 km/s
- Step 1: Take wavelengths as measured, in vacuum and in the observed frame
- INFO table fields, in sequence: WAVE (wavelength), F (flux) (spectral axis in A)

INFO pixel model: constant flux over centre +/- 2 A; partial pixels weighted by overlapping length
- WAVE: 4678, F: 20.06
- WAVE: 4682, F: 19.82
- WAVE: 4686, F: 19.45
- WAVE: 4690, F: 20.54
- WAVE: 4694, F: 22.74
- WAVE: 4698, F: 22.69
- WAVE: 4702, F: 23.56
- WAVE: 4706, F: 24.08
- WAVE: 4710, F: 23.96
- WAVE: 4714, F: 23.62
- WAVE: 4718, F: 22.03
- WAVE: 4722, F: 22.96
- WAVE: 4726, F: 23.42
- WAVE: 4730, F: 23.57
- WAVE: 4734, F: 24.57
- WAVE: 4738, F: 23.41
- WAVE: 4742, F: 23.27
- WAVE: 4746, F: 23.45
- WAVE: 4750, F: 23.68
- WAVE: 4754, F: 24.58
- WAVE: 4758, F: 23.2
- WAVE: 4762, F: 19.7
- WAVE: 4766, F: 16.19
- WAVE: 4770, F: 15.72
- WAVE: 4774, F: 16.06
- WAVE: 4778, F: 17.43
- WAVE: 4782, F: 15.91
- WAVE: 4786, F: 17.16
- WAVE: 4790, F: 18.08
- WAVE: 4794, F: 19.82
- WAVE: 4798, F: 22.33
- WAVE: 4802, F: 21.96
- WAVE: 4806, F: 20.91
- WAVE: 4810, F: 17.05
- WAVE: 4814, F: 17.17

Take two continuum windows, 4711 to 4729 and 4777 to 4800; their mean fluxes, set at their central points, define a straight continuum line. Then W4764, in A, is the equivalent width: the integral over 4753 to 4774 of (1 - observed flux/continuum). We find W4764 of 1.0 A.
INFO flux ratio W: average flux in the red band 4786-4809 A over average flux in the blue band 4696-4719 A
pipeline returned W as 0.86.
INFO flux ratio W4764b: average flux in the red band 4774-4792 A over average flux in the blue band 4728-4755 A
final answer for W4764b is 0.7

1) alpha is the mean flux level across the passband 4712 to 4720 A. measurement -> 22.8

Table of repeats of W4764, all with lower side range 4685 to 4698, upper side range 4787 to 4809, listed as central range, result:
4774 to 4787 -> 2.4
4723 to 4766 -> -4.4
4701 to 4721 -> -2.2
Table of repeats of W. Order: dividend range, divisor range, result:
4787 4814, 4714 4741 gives 0.84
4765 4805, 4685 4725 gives 0.80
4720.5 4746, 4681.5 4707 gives 1.08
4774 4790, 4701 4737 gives 0.72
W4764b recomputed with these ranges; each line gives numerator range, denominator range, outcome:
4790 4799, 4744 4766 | 0.91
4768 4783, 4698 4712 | 0.69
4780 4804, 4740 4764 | 0.84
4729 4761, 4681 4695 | 1.15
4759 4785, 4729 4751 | 0.72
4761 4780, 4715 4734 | 0.73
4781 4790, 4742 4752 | 0.72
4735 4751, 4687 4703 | 1.06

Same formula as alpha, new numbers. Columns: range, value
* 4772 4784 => 16.5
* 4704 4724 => 23.3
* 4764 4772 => 16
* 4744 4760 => 23.7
